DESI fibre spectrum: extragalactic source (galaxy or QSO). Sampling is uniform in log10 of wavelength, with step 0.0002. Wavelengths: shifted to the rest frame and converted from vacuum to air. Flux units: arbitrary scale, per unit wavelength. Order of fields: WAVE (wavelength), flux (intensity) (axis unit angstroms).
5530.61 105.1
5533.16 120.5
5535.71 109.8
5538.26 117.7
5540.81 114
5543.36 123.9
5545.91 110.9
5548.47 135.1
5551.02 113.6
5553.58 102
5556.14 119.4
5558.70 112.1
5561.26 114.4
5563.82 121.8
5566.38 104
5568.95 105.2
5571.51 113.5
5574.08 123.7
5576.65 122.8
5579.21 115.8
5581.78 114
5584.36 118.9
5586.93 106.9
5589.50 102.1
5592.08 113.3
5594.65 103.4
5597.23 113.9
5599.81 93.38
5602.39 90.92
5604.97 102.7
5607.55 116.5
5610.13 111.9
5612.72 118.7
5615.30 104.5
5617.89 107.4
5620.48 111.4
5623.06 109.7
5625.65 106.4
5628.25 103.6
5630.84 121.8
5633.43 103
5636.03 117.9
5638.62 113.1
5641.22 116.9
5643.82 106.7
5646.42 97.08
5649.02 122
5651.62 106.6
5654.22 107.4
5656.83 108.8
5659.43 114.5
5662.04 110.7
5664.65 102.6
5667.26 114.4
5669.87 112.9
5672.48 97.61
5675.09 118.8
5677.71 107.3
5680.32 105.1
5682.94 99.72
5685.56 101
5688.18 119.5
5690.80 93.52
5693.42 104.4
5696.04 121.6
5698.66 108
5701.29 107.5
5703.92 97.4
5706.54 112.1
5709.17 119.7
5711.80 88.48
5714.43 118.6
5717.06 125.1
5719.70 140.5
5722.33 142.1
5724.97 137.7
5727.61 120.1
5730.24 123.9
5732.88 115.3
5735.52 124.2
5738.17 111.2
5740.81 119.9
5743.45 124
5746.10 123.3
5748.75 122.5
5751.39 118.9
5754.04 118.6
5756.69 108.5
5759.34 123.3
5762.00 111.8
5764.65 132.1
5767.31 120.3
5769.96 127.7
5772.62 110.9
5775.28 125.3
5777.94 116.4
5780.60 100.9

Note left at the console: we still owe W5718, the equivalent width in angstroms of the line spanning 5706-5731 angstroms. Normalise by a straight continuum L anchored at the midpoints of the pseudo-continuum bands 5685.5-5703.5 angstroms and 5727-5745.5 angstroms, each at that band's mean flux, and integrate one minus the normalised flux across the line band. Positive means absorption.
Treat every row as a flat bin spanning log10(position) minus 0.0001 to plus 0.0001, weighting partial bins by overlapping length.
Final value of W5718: -1.8 angstroms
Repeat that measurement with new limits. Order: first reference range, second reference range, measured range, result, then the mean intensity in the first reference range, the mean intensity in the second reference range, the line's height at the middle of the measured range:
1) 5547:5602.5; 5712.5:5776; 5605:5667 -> 2.98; 112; 122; 116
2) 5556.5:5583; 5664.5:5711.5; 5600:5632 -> 1.10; 115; 108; 112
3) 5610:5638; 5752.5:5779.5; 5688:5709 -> 1.30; 111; 119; 115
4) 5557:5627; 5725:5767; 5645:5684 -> 2.26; 110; 120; 115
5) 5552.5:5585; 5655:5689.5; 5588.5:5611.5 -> 1.48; 114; 109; 113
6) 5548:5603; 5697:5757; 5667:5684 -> 1.27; 112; 119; 116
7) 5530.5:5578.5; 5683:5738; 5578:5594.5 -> 0.61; 116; 116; 116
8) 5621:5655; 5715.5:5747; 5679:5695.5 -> 1.90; 110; 126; 118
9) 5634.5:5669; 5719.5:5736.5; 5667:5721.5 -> 4.63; 111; 129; 121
